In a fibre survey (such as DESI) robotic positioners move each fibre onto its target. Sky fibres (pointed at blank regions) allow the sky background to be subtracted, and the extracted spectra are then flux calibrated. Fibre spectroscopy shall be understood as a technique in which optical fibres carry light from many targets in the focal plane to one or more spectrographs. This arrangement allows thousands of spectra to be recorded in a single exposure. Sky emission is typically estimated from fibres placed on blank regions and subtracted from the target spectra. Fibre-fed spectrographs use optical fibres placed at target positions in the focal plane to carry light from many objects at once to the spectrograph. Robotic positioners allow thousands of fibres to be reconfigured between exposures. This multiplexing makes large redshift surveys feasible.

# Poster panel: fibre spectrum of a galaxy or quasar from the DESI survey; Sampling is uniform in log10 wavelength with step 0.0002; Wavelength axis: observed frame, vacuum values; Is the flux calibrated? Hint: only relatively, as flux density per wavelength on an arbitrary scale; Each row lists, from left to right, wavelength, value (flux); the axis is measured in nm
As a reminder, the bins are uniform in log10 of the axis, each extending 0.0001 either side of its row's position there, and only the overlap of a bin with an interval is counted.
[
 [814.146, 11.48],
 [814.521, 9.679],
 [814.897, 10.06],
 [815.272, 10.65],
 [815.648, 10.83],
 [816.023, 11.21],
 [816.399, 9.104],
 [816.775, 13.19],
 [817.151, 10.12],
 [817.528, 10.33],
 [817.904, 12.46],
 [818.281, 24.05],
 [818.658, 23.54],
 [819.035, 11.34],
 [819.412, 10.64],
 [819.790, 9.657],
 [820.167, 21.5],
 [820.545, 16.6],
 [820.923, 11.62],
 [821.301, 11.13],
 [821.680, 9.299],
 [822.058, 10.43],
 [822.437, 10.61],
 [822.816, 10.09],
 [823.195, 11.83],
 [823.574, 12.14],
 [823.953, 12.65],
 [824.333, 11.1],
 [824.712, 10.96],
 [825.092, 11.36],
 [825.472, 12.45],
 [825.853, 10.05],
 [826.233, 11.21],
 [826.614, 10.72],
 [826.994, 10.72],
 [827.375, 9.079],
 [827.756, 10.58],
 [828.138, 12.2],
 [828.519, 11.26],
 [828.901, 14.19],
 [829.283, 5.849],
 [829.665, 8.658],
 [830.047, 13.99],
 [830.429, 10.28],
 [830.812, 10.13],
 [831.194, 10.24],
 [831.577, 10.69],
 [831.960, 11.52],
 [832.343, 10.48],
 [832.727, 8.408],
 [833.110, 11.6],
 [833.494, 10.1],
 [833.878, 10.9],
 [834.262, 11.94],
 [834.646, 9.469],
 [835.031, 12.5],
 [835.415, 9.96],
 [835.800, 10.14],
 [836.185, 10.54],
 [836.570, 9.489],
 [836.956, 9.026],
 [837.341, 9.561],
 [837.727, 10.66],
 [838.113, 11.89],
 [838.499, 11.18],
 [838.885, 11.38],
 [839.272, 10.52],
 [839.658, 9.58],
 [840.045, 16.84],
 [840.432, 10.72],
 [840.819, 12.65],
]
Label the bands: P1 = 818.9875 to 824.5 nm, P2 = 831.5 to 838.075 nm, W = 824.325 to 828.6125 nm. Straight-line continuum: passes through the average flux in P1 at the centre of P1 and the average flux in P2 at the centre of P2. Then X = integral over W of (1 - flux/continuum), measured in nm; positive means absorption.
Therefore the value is 0.19 nm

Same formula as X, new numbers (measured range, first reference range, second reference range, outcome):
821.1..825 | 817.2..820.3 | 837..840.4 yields 0.88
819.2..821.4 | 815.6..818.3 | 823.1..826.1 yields -0.33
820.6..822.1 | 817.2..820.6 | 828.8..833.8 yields 0.33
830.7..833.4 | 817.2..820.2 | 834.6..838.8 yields 0.27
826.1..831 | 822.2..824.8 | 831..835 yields 0.12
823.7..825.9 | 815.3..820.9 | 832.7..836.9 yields 0.16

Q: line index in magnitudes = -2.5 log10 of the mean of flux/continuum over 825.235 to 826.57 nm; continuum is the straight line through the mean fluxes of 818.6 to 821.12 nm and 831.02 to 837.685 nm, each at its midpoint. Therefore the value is 0.15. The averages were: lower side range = 14.5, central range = 11.2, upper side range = 10.4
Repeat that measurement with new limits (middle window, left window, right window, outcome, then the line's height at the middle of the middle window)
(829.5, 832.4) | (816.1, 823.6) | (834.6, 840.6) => 0.08 mag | 11.7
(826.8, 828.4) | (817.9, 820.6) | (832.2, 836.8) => 0.23 mag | 13.2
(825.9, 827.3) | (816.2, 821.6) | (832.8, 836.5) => 0.16 mag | 12.3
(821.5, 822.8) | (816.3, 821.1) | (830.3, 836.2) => 0.30 mag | 13.4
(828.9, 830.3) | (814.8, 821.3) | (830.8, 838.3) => 0.12 mag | 11.3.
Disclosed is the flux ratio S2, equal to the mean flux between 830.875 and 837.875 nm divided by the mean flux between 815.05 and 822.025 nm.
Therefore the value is 0.79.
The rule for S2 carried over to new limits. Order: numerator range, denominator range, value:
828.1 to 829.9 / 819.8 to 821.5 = 0.71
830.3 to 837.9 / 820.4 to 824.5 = 0.90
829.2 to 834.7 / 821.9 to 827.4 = 0.94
